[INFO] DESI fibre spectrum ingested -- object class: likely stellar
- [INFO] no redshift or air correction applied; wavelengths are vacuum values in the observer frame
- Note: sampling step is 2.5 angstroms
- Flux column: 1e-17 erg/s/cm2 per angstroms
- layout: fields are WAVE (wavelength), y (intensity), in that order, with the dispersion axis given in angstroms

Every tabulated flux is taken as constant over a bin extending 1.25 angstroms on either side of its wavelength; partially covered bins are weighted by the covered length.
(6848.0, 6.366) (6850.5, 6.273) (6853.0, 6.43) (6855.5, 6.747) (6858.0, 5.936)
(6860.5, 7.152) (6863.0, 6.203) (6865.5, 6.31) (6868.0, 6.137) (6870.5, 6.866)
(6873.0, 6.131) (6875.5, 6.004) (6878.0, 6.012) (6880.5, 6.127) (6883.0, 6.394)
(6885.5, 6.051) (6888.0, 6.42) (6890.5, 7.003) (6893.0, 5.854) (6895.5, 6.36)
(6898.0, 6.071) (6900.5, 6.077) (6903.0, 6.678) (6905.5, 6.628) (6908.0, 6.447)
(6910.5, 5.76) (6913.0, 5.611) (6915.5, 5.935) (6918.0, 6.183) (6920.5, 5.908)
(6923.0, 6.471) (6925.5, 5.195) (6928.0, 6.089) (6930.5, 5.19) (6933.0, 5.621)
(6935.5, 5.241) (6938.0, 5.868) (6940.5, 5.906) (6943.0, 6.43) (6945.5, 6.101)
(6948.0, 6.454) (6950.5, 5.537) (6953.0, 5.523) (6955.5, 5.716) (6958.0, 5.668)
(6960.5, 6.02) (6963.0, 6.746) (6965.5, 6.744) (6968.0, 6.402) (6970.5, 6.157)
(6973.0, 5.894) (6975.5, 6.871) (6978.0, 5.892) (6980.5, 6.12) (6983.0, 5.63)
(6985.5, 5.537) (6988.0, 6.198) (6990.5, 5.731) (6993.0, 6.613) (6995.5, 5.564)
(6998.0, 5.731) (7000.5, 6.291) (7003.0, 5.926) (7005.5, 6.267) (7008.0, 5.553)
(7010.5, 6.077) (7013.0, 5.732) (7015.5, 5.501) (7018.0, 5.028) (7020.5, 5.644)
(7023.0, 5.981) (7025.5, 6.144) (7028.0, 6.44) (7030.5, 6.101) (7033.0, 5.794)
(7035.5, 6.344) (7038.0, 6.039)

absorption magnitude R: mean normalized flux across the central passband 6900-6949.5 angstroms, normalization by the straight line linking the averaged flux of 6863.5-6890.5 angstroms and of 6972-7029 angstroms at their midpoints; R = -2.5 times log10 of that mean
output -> 0.03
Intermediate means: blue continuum 6.28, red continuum 5.93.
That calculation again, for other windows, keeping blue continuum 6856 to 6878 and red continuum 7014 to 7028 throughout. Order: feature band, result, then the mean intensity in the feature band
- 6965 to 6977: -0.08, 6.38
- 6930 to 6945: 0.06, 5.75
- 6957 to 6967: -0.06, 6.31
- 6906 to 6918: 0.03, 6.01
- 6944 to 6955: 0.02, 5.9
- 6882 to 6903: -0.01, 6.3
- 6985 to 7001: -0.02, 5.96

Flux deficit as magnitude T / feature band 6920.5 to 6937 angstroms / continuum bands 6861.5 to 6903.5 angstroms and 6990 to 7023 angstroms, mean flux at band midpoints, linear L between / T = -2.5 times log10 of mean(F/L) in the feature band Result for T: 0.083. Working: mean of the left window 6.27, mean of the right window 5.83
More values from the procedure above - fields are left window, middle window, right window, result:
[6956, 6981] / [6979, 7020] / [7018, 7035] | 0.05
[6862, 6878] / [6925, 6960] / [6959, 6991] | 0.08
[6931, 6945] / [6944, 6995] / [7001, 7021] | -0.06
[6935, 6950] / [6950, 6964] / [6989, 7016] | 0.02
